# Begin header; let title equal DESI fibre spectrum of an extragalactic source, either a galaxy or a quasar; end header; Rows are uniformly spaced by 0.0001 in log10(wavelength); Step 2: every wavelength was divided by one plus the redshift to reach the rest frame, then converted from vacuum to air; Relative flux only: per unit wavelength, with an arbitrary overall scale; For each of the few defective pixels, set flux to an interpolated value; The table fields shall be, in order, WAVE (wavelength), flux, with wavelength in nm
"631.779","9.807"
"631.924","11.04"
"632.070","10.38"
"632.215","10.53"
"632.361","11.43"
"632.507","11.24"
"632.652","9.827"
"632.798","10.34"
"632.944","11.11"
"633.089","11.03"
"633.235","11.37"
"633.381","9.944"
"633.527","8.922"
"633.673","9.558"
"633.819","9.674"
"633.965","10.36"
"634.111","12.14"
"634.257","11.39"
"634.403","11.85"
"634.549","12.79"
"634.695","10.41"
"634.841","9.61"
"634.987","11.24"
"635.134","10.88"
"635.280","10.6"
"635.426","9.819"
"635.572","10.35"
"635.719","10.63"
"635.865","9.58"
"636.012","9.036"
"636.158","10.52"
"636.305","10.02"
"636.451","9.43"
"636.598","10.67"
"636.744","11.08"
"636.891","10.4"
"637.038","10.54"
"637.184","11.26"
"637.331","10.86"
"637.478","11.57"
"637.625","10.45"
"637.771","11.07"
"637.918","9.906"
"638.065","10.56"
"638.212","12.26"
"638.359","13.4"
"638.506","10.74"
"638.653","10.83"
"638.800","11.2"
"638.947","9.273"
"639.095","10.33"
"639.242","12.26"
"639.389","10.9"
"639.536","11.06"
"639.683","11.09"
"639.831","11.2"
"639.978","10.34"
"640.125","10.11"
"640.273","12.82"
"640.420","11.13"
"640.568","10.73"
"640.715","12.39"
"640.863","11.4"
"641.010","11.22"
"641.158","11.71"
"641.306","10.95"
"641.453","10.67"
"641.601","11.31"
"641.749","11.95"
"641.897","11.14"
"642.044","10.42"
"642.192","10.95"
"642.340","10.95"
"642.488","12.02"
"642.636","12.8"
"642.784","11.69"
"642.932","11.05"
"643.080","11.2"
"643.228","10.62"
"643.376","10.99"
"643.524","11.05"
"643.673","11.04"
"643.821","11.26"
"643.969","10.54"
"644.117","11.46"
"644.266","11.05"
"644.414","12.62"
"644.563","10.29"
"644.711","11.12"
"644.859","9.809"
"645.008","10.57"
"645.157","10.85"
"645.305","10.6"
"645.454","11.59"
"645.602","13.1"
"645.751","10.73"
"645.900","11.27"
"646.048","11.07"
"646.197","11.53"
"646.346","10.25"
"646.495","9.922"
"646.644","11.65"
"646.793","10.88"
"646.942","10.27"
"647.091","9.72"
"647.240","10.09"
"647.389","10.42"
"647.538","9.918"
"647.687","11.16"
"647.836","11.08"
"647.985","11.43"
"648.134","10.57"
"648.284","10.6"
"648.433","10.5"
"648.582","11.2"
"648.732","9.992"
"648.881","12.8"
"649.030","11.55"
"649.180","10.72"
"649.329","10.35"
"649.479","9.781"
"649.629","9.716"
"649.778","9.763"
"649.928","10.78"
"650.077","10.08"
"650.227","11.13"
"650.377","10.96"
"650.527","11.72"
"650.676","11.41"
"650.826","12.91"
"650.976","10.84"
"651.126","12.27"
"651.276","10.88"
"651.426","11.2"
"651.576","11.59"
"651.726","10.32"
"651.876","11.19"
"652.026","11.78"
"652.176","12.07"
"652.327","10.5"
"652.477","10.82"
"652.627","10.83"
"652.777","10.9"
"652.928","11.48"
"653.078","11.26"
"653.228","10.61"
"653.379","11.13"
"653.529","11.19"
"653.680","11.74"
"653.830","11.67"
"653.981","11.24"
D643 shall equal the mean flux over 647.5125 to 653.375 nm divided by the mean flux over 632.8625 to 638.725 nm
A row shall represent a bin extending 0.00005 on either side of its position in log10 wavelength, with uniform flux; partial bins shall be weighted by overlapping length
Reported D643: 1.03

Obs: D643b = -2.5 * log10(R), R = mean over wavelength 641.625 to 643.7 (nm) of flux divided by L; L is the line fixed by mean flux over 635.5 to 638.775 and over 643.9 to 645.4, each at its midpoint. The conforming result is -0.04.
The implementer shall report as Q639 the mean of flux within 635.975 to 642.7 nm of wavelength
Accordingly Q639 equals 11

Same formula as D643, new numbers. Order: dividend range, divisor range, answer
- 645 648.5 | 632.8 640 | 1.01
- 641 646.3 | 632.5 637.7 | 1.06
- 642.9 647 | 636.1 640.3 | 1.01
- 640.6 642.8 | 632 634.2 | 1.08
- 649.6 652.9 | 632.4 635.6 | 1.04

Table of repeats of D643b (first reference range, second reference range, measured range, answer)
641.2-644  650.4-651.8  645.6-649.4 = 0.05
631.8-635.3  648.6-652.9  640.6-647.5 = -0.02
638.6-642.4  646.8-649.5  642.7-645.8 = -0.02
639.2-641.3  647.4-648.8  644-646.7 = -0.02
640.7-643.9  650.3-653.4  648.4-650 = 0.06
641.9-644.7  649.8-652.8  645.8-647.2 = 0.05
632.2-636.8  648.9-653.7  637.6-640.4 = -0.04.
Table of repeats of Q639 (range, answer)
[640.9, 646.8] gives 11.2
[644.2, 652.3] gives 11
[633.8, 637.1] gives 10.6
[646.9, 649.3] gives 10.8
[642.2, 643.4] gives 11.4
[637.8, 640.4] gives 11.1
